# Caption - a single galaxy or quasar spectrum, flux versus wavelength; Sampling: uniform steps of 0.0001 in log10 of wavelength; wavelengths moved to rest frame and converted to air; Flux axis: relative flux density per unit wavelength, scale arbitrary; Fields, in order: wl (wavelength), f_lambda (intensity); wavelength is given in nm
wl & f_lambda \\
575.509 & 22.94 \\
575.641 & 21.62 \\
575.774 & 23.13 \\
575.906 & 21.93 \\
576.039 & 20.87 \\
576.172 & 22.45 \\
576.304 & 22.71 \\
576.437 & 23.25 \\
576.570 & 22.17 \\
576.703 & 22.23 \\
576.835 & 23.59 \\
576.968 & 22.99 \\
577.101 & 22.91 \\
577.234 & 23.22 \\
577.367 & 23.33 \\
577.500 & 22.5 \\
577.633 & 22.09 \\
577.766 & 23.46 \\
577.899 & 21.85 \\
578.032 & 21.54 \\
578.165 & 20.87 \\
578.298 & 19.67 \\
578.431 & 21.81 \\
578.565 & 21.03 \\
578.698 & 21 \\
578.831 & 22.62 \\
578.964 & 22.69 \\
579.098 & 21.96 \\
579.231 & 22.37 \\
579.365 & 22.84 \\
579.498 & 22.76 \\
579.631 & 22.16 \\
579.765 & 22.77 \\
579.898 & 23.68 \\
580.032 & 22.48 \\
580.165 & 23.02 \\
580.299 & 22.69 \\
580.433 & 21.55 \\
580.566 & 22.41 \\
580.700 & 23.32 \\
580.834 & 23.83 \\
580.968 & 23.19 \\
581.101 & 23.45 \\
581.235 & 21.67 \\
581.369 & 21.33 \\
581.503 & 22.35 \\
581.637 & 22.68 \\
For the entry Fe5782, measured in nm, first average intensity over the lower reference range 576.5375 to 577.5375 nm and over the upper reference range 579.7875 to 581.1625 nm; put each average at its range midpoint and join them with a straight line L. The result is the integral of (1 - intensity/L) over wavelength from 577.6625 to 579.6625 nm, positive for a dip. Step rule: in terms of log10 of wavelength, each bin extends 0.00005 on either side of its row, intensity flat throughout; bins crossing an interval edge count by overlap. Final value 0.09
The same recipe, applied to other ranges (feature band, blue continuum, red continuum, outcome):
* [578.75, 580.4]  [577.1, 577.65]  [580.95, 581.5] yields -0.01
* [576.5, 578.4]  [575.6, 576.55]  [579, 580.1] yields 0.01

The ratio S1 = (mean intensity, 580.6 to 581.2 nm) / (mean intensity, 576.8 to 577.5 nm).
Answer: 1.01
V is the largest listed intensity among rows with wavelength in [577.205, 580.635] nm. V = 23.68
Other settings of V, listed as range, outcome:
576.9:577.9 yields 23.46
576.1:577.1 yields 23.59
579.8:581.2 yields 23.83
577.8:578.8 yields 21.85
